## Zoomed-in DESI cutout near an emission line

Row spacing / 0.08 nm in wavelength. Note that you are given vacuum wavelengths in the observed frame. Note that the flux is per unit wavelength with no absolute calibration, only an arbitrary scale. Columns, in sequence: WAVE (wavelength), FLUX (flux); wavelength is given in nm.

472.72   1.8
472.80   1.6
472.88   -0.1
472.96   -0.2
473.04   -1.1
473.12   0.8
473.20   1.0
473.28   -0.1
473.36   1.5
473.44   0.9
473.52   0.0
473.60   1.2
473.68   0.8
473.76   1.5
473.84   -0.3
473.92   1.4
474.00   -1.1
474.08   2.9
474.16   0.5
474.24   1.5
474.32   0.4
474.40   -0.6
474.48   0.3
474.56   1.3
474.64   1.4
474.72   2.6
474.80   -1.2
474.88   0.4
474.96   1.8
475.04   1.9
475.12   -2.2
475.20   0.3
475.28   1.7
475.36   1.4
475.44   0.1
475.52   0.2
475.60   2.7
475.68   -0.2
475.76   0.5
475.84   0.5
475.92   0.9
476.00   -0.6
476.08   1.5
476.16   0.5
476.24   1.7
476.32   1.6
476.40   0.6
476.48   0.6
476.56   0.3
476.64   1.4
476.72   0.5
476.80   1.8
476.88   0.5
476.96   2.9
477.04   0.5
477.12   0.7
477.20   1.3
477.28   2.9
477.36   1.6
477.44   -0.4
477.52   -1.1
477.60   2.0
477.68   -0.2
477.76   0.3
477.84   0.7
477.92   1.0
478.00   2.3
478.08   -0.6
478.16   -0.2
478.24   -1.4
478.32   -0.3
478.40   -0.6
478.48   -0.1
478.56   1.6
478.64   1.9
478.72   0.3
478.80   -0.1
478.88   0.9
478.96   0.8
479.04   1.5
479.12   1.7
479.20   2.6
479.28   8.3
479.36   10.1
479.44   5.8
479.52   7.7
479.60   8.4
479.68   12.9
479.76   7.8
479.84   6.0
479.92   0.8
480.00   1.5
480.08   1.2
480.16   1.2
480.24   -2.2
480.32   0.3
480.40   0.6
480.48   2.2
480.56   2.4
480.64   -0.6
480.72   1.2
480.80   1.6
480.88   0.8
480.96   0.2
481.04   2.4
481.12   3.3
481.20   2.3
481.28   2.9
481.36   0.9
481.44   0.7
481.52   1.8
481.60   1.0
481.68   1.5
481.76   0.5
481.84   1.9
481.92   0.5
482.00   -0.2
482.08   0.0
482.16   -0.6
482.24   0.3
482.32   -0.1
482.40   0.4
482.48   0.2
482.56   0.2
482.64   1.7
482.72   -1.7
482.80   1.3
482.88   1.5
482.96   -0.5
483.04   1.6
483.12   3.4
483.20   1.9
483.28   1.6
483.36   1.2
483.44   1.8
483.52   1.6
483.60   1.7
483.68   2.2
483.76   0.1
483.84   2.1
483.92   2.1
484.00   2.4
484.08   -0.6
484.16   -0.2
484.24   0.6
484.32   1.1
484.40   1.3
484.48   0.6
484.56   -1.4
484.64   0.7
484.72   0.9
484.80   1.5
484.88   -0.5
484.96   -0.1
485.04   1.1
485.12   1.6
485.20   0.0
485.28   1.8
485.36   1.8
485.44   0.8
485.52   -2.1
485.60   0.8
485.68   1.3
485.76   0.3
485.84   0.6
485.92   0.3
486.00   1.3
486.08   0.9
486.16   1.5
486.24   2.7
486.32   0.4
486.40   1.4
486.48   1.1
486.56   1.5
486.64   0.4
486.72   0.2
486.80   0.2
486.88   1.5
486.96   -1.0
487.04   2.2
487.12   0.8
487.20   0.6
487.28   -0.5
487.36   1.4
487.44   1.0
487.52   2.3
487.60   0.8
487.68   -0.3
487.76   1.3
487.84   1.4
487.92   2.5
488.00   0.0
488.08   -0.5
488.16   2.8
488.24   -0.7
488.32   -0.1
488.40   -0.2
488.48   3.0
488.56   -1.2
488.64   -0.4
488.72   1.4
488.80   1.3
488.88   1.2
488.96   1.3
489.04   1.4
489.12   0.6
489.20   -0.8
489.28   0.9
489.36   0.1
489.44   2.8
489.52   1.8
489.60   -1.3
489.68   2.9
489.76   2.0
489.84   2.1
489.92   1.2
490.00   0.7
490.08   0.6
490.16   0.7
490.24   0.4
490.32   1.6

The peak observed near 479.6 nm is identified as [O II] 3727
